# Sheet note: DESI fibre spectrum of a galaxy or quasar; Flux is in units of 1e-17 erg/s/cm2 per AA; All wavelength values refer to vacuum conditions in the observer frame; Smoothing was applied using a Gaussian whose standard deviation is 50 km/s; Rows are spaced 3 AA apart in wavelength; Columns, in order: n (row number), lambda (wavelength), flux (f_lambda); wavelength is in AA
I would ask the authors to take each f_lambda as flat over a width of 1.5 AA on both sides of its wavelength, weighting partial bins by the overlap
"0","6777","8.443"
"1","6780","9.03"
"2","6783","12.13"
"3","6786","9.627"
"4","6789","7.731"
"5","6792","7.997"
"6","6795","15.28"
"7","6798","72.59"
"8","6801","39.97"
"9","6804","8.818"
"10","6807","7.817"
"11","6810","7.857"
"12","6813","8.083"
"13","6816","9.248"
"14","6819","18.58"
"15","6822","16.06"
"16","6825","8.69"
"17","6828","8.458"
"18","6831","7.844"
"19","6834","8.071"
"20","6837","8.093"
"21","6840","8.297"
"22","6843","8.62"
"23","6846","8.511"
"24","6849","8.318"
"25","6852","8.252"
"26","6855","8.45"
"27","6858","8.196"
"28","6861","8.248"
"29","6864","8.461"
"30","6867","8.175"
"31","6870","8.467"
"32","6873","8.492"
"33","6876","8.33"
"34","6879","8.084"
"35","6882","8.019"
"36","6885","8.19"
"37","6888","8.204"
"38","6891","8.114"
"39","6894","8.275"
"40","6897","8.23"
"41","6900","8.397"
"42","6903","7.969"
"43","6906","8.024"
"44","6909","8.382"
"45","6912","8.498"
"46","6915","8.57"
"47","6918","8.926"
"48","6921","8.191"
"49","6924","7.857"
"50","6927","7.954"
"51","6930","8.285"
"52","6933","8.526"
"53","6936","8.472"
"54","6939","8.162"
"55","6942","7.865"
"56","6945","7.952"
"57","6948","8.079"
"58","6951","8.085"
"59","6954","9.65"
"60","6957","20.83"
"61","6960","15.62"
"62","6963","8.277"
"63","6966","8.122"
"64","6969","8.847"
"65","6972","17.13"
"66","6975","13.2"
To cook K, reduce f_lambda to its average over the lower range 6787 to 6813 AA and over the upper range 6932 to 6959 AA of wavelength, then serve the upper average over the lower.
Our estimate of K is 0.49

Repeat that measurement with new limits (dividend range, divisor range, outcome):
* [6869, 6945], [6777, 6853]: 0.62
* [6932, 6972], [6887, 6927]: 1.23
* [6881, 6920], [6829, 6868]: 1.00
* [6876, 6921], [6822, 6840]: 0.93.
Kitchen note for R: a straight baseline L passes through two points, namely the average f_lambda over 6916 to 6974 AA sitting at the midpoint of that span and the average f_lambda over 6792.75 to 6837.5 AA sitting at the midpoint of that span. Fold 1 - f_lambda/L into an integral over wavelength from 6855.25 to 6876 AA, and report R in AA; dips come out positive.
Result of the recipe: 8.2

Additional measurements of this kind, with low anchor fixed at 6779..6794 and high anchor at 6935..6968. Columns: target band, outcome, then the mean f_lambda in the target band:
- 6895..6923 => 4.5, 8.34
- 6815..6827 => -4.3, 13.1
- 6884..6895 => 1.9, 8.19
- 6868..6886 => 2.9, 8.26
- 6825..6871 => 6.7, 8.31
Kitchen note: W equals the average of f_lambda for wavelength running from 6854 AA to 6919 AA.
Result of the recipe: 8.3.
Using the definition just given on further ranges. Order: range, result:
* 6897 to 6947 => 8.25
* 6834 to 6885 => 8.3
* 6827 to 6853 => 8.27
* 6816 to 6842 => 10.4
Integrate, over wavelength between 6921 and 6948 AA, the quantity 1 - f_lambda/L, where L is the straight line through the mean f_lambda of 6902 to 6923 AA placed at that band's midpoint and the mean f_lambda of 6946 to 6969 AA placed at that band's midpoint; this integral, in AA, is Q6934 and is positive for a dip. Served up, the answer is 4.2 AA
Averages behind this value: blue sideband 8.36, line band 8.13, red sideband 11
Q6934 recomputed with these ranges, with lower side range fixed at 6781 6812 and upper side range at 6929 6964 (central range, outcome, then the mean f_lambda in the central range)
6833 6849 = 7.7 AA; 8.33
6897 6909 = 4.2 AA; 8.17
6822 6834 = 5.4 AA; 9.26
